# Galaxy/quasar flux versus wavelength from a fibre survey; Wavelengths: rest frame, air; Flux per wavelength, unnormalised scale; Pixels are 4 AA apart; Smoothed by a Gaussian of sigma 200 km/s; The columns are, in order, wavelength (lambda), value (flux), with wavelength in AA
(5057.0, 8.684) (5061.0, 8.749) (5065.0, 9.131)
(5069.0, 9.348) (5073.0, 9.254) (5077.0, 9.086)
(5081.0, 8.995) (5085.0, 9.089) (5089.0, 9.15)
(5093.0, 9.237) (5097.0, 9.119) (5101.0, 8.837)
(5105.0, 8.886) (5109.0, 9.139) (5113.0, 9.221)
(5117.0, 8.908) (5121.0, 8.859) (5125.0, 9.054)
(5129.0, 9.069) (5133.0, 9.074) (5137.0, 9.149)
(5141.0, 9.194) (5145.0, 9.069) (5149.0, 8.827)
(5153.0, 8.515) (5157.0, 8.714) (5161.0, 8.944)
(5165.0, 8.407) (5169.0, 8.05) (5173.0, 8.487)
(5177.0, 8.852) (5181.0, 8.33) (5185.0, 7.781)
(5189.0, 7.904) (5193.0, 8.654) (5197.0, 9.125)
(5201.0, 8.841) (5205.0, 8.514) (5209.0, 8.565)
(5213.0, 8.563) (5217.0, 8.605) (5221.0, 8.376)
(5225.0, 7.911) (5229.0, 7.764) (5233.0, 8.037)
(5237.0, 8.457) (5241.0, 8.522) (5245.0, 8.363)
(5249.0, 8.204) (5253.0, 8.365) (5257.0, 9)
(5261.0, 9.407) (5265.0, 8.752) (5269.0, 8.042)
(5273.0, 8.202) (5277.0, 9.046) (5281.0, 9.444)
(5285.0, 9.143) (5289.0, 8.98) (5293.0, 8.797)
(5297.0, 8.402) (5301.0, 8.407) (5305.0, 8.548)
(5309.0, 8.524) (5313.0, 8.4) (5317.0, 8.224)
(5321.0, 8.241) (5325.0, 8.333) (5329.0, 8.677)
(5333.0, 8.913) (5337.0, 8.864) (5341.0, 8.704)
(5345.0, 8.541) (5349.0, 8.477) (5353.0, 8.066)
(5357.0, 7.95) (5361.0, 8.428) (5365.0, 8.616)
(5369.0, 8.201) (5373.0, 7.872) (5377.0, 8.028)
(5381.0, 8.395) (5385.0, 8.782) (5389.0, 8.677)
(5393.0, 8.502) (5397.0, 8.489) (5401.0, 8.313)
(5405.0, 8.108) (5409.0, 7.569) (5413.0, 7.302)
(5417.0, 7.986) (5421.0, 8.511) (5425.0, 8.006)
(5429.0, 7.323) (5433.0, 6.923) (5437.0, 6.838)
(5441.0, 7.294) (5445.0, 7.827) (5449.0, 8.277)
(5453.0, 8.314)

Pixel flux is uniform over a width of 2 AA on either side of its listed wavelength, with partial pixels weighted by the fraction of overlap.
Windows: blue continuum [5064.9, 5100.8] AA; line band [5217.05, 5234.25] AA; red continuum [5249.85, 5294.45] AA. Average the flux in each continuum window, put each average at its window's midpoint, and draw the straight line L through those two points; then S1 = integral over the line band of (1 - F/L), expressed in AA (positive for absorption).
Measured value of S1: 1.6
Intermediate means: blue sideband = 9.14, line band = 8.09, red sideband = 8.82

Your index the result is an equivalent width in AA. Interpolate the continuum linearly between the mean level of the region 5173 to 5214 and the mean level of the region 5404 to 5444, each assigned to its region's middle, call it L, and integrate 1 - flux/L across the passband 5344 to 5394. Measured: -3.5 AA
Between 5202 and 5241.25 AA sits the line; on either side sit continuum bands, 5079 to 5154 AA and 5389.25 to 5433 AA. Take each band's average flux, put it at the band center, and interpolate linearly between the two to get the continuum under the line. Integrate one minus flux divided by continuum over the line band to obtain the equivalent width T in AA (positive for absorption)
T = 1.5 AA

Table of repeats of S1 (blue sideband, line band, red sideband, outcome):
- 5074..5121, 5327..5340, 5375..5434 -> -0.8 AA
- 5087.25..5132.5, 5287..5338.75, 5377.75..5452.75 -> -1.5 AA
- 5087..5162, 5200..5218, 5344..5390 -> 0.3 AA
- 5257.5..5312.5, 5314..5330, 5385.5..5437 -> 0.3 AA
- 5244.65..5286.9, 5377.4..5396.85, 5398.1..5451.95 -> -1.4 AA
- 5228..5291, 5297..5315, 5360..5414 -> 0.0 AA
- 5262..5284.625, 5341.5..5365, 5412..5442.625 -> -0.6 AA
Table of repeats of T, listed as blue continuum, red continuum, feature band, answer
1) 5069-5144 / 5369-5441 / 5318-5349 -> -1.3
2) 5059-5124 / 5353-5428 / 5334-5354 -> -0.6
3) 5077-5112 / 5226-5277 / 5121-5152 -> -0.5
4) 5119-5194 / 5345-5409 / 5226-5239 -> 0.7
